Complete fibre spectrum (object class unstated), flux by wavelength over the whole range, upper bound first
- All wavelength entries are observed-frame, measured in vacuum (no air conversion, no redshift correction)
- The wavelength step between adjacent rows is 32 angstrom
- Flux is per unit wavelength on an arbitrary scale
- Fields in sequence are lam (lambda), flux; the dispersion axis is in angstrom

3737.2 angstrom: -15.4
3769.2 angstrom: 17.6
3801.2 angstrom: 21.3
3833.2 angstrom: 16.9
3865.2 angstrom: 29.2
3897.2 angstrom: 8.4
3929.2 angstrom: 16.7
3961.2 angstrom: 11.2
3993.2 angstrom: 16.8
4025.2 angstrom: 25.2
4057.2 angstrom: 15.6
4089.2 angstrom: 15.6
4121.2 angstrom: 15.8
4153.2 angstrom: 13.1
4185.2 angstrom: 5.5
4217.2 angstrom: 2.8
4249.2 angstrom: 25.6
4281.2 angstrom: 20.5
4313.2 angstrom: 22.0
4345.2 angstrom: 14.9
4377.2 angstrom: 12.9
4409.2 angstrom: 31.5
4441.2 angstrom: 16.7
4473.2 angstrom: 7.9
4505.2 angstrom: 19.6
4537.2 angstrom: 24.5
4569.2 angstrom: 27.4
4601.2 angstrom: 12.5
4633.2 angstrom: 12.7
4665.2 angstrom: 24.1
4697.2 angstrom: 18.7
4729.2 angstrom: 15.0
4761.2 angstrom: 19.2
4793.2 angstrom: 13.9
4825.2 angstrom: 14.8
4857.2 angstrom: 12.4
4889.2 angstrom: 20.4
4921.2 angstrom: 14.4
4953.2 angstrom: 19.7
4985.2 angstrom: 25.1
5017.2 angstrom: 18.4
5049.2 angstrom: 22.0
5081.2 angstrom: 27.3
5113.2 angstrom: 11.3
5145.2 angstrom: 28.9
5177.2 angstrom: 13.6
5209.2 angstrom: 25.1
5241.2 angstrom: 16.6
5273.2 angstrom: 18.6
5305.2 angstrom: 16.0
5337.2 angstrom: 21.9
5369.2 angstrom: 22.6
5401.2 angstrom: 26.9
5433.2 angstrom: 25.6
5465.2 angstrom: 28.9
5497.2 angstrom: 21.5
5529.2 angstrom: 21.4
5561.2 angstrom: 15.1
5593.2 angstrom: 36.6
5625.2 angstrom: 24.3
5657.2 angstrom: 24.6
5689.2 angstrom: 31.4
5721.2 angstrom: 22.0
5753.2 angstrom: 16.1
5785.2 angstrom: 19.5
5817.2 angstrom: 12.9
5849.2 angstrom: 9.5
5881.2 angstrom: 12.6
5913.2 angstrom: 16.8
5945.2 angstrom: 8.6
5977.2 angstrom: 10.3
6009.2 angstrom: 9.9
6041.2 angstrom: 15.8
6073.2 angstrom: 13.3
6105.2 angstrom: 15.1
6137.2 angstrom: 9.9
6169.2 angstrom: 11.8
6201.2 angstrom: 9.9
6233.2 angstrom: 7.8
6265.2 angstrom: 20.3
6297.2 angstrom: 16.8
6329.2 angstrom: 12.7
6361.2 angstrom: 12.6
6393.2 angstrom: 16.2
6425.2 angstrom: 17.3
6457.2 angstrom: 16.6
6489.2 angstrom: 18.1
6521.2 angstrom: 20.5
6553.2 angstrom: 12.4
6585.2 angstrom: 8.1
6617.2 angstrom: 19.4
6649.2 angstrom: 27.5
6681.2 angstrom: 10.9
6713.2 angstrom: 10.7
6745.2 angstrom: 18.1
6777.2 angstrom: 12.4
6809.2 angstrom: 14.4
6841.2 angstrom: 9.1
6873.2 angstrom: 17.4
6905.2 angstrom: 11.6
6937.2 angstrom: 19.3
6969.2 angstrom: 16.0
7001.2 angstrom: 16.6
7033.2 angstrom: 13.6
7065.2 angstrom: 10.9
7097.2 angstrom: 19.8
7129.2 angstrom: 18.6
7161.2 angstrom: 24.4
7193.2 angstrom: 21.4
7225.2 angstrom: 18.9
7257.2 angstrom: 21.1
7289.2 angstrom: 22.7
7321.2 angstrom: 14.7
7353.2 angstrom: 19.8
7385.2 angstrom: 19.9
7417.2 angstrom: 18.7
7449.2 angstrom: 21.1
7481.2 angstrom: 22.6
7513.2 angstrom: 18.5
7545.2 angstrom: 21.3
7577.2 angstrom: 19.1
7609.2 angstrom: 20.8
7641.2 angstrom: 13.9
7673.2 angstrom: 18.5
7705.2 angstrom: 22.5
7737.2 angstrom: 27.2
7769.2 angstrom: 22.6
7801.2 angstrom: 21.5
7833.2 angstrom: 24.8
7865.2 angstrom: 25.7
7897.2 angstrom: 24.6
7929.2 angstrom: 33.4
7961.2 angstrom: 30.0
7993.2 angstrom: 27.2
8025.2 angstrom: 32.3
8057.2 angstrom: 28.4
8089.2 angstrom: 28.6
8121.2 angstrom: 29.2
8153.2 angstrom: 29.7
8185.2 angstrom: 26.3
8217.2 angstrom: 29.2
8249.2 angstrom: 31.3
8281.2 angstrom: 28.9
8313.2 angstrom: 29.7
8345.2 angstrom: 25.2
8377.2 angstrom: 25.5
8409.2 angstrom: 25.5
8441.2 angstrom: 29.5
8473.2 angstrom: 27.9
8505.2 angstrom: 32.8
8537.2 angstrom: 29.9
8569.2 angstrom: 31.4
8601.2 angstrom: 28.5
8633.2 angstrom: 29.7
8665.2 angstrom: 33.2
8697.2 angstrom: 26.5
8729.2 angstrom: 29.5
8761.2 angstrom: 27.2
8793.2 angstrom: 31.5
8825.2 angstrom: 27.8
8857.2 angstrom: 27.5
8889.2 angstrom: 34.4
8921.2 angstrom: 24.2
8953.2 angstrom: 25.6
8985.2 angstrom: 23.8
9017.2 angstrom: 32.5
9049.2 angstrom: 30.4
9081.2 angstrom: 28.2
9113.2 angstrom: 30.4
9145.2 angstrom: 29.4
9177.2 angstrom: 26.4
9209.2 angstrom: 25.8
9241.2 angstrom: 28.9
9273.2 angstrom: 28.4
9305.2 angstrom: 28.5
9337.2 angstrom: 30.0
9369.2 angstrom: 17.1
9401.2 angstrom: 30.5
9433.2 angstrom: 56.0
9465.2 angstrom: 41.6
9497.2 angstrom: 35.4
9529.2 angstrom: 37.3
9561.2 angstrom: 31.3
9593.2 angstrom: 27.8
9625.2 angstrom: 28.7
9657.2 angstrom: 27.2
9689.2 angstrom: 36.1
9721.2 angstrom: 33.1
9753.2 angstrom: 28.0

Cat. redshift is 0.78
